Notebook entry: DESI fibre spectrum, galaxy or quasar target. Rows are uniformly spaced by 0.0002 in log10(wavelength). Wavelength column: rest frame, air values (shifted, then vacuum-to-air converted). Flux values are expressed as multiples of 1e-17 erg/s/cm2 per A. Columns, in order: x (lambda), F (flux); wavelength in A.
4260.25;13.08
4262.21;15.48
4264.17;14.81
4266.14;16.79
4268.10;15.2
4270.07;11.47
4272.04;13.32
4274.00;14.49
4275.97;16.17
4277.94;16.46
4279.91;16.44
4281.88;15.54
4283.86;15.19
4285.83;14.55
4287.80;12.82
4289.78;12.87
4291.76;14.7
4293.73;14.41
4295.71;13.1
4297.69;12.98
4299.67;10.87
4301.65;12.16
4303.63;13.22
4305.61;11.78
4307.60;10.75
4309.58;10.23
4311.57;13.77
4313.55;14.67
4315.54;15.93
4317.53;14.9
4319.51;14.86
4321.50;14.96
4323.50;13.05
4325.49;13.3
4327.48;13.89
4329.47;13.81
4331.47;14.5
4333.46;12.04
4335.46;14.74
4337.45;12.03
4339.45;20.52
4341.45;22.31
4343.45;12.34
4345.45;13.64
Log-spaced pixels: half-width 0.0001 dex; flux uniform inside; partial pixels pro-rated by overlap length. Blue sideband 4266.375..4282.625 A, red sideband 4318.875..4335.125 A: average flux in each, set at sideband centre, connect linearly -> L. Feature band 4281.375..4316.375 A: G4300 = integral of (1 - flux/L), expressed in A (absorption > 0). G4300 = 2.8 A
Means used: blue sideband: 15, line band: 13.3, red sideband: 13.8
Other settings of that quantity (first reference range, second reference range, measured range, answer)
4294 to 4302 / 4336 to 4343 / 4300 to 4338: 4.1 A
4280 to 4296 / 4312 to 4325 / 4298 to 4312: 2.6 A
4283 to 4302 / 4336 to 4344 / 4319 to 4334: 2.0 A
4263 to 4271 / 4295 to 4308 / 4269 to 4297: -1.9 A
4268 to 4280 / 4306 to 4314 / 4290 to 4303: 0.1 A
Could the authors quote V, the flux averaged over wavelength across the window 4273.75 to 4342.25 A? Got 14.2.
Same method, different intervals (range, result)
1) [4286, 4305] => 13.1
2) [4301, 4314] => 12.3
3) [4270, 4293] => 14.6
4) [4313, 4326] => 14.6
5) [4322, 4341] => 14.5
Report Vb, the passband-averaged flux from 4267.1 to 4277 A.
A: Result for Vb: 14.2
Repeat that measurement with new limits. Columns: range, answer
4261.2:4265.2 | 15.1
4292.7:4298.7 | 13.5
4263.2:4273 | 14.3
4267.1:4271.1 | 13.3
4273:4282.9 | 15.8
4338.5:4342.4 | 21.4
